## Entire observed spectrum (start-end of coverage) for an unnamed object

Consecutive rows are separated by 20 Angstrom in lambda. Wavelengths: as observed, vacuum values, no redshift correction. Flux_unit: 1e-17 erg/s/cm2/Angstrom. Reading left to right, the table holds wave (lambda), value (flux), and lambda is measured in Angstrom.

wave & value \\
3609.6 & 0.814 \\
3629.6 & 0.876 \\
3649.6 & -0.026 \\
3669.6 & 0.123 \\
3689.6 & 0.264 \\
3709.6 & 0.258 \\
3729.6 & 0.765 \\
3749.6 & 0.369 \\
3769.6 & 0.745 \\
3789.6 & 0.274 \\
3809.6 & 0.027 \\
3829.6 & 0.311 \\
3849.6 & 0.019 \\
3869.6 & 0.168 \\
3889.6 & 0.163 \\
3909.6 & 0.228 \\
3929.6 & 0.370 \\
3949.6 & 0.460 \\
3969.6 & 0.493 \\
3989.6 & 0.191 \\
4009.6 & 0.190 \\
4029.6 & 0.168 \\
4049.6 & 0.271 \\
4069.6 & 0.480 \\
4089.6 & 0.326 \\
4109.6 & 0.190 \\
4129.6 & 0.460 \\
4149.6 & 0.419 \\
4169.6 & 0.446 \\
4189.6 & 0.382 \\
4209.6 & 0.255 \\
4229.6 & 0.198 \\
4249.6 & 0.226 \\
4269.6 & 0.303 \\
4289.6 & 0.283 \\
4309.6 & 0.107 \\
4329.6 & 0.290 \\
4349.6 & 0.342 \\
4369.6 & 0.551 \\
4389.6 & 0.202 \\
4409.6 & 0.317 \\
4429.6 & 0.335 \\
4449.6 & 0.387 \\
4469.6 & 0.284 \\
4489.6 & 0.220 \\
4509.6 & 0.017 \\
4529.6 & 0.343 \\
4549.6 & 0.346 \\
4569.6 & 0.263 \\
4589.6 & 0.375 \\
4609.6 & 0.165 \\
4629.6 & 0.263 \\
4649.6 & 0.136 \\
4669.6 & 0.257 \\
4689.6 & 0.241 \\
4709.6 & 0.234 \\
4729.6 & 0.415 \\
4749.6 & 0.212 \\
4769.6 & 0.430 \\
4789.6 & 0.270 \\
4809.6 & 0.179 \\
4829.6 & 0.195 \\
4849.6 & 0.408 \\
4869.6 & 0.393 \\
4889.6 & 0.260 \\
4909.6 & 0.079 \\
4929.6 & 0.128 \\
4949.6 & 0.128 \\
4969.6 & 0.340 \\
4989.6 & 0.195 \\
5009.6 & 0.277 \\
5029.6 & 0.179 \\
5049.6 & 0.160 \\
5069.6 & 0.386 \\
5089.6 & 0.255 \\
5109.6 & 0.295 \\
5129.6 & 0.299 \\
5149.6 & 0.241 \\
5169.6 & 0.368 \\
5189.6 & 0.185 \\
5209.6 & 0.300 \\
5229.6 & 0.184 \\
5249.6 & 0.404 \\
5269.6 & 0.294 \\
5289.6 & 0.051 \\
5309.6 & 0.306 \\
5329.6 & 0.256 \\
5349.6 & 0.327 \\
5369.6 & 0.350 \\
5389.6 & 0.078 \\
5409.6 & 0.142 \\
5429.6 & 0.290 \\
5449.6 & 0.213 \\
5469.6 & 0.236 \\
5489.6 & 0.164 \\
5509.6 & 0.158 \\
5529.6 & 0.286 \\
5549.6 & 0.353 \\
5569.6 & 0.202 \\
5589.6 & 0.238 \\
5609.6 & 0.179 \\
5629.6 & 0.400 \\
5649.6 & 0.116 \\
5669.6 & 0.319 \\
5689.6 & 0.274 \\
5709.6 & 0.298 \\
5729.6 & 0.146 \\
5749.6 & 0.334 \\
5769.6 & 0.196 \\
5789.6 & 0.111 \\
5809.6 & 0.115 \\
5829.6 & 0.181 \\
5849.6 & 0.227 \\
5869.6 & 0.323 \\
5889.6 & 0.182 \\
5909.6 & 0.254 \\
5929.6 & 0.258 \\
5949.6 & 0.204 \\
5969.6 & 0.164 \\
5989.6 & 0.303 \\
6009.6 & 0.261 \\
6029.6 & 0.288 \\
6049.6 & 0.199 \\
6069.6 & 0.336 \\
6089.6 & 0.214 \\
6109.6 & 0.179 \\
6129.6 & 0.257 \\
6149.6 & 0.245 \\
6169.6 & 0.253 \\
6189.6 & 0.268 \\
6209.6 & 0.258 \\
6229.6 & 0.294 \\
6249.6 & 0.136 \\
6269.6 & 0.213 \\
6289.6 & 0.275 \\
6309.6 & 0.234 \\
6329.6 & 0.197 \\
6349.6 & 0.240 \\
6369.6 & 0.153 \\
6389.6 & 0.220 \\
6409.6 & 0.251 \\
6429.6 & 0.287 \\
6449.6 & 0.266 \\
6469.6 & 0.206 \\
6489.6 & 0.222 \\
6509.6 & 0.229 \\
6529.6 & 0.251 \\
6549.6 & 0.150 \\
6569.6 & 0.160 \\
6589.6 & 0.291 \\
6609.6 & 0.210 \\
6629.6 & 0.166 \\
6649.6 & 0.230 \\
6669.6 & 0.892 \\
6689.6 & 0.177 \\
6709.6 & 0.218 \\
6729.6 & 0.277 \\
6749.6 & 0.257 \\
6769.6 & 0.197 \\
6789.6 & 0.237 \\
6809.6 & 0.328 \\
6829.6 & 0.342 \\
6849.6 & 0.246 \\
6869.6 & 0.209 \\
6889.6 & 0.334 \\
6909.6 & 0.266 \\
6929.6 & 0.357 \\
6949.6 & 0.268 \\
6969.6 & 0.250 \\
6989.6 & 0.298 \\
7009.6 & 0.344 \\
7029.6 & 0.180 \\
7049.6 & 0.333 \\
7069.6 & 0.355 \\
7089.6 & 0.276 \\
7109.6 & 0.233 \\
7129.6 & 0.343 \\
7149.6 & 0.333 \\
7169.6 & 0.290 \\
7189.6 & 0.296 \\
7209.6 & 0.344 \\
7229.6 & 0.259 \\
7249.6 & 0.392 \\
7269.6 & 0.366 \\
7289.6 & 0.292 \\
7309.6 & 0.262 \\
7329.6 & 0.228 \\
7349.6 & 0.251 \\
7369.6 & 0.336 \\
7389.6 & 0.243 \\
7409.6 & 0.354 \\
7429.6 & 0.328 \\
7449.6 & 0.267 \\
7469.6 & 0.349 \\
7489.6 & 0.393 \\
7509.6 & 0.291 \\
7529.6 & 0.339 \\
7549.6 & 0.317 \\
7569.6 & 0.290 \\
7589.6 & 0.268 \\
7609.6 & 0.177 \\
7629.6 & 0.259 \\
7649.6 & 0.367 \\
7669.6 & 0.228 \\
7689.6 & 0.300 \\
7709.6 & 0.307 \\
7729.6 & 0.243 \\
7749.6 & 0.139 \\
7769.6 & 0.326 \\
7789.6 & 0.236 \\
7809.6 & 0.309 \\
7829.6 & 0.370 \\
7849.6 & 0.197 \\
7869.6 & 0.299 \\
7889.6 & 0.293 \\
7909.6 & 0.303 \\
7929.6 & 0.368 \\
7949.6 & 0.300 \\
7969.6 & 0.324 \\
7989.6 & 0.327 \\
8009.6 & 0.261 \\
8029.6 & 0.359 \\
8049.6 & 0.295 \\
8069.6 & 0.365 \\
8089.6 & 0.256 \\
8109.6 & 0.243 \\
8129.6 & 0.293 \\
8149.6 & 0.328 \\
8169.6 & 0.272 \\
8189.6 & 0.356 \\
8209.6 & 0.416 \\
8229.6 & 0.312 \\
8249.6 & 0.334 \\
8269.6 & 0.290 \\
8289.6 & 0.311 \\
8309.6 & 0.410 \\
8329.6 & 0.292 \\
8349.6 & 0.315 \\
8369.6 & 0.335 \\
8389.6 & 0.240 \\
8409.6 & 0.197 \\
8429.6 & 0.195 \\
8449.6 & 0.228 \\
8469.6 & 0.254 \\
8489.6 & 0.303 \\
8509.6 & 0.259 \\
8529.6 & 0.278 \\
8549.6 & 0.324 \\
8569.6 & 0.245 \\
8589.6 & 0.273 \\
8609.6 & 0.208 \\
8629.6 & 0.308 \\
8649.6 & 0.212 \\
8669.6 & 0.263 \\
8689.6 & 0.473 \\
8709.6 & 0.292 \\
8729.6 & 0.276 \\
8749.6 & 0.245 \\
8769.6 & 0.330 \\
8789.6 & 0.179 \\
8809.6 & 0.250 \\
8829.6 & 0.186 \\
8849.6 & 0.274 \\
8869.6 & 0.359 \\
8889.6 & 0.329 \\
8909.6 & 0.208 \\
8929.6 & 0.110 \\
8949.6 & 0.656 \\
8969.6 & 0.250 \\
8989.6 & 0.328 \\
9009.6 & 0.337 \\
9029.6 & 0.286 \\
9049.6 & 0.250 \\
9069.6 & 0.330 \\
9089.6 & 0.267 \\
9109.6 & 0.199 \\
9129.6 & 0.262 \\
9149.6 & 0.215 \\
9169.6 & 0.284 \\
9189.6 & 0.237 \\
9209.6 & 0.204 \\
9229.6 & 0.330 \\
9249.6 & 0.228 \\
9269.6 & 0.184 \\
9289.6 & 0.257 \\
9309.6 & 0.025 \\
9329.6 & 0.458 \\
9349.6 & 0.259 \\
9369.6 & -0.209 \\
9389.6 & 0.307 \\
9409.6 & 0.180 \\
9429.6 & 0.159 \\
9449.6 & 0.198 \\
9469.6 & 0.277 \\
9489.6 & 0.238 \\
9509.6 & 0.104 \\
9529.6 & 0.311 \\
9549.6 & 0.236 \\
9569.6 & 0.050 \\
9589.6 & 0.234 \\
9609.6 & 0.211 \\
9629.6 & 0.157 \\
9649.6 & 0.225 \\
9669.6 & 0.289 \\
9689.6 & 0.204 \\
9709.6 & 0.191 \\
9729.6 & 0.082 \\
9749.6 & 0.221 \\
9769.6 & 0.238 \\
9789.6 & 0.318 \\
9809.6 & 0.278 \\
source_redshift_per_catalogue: 0.79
